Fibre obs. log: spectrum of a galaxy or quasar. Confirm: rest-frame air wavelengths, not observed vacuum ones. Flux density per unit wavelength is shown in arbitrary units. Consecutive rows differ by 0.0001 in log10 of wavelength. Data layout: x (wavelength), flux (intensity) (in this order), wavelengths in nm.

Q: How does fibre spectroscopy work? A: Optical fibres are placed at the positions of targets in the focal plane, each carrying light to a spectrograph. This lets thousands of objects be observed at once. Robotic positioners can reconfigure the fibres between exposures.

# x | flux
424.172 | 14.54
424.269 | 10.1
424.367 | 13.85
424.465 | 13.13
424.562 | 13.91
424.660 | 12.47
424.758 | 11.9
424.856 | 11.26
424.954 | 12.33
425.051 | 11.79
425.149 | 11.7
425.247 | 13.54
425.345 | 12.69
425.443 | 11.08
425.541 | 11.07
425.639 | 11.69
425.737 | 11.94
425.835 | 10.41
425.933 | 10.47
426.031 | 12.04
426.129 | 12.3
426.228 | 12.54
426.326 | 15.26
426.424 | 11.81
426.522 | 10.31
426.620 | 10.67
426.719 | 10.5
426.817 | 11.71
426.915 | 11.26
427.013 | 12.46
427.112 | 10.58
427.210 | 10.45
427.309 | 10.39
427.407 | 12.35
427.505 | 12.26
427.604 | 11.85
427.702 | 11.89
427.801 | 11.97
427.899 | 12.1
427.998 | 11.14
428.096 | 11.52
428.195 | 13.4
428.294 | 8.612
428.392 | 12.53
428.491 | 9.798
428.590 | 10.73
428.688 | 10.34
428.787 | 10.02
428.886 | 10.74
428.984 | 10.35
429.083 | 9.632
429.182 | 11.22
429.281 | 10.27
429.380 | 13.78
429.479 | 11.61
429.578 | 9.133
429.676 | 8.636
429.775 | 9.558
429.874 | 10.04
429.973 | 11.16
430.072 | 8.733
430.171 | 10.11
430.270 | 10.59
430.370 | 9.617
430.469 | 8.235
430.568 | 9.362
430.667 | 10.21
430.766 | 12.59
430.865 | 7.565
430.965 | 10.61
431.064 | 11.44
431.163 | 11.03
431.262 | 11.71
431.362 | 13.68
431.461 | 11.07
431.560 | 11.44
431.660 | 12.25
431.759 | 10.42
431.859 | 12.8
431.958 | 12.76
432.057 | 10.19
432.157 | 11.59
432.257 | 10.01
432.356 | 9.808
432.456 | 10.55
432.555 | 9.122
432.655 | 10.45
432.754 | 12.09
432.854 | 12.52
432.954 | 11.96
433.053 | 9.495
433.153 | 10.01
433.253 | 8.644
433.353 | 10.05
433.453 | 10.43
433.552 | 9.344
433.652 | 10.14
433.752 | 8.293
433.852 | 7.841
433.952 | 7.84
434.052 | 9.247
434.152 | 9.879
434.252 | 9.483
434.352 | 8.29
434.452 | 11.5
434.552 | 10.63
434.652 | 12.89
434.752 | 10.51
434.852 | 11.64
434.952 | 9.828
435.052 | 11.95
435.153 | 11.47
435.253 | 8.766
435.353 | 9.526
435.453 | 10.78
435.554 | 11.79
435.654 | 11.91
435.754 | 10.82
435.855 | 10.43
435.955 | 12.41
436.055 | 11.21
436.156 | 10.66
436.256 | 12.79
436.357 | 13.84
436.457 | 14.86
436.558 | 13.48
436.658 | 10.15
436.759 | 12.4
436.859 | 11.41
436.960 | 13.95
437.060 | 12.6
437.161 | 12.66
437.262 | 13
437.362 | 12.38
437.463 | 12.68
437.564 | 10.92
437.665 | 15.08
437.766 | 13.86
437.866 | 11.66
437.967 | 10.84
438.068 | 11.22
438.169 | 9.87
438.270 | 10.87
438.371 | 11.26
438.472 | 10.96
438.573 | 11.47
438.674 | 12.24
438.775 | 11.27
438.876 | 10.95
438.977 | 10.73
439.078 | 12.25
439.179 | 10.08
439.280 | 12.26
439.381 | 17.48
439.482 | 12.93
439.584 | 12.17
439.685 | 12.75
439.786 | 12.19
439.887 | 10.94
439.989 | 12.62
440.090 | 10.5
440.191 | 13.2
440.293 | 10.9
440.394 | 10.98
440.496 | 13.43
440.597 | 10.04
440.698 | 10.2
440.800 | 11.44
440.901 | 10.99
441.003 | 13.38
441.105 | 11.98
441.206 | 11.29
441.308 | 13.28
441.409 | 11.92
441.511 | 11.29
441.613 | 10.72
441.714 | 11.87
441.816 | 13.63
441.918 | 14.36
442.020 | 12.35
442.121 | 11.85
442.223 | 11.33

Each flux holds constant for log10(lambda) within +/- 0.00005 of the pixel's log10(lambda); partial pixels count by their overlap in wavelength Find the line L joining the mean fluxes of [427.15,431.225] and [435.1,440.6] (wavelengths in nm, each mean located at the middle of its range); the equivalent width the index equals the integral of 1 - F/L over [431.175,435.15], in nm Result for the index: 0.23 nm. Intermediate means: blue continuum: 10.7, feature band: 10.6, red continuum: 11.9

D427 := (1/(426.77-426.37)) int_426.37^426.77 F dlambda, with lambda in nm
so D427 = 10.9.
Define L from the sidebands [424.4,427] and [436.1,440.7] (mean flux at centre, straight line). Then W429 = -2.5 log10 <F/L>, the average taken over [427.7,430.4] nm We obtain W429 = 0.125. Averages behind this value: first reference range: 11.9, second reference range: 12.1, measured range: 10.7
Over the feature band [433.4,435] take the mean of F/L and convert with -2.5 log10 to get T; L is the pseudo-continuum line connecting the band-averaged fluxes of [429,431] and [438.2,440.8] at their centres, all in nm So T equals 0.104 mag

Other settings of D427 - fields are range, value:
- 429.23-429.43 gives 12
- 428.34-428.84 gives 10.7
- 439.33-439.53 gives 15.3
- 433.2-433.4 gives 9.32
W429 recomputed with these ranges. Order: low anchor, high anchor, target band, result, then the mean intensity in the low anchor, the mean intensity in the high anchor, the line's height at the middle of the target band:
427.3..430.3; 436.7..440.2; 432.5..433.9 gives 0.14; 10.9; 12.1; 11.4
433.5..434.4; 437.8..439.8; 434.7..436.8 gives -0.15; 8.94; 11.8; 9.99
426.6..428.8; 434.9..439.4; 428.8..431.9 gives 0.08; 11.3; 11.8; 11.4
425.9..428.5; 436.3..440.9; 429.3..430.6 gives 0.16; 11.6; 12.1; 11.7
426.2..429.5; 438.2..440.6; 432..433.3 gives 0.10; 11.3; 11.9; 11.6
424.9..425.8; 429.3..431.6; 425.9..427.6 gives -0.01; 12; 10.5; 11.6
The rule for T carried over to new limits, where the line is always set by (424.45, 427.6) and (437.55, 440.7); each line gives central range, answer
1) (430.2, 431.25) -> 0.162 mag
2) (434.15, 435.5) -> 0.127 mag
